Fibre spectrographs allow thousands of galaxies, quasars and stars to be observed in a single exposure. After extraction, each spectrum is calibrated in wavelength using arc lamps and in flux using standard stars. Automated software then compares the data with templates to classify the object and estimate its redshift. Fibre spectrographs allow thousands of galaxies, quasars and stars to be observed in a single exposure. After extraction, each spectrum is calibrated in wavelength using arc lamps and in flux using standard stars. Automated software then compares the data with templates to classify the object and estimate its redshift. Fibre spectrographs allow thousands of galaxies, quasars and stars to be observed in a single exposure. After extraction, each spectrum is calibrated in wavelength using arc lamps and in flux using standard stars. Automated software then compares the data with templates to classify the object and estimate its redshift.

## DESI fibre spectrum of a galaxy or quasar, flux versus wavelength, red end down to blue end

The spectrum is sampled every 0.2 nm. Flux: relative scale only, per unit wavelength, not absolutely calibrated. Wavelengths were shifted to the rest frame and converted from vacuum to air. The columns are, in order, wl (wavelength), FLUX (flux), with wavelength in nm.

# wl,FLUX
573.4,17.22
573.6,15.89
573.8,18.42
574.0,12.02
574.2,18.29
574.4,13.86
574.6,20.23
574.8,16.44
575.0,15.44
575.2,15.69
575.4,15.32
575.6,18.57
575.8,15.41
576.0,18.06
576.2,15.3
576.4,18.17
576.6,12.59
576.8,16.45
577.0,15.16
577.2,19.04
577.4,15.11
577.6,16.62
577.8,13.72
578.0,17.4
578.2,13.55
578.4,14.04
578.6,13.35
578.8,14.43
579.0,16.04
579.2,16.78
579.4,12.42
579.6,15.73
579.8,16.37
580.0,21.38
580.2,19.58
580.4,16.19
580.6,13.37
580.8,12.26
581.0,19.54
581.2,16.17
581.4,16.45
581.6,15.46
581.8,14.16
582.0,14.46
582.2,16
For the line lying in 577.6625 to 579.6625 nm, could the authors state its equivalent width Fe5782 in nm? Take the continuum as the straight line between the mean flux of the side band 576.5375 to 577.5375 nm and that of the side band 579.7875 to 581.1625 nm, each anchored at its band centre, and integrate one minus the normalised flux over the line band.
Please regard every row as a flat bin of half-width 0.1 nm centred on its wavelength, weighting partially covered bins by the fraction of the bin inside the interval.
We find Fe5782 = 0.19 nm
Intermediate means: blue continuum 15.8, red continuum 17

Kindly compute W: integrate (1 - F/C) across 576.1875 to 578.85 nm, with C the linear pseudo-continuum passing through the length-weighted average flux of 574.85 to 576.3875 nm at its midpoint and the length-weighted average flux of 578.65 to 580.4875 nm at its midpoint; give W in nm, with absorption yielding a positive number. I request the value 0.17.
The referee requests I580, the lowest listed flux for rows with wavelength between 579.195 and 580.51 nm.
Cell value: 12.42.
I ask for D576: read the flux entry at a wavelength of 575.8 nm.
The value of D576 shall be 15.41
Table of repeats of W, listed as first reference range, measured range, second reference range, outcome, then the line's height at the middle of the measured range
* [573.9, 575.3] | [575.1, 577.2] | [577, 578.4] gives -0.05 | 15.9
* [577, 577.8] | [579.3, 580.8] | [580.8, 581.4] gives 0.04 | 16.6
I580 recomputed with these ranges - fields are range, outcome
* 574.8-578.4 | 12.59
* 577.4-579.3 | 13.35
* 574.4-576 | 15.32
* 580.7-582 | 12.26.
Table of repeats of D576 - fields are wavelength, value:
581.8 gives 14.16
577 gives 15.16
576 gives 18.06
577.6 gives 16.62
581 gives 19.54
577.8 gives 13.72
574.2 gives 18.29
